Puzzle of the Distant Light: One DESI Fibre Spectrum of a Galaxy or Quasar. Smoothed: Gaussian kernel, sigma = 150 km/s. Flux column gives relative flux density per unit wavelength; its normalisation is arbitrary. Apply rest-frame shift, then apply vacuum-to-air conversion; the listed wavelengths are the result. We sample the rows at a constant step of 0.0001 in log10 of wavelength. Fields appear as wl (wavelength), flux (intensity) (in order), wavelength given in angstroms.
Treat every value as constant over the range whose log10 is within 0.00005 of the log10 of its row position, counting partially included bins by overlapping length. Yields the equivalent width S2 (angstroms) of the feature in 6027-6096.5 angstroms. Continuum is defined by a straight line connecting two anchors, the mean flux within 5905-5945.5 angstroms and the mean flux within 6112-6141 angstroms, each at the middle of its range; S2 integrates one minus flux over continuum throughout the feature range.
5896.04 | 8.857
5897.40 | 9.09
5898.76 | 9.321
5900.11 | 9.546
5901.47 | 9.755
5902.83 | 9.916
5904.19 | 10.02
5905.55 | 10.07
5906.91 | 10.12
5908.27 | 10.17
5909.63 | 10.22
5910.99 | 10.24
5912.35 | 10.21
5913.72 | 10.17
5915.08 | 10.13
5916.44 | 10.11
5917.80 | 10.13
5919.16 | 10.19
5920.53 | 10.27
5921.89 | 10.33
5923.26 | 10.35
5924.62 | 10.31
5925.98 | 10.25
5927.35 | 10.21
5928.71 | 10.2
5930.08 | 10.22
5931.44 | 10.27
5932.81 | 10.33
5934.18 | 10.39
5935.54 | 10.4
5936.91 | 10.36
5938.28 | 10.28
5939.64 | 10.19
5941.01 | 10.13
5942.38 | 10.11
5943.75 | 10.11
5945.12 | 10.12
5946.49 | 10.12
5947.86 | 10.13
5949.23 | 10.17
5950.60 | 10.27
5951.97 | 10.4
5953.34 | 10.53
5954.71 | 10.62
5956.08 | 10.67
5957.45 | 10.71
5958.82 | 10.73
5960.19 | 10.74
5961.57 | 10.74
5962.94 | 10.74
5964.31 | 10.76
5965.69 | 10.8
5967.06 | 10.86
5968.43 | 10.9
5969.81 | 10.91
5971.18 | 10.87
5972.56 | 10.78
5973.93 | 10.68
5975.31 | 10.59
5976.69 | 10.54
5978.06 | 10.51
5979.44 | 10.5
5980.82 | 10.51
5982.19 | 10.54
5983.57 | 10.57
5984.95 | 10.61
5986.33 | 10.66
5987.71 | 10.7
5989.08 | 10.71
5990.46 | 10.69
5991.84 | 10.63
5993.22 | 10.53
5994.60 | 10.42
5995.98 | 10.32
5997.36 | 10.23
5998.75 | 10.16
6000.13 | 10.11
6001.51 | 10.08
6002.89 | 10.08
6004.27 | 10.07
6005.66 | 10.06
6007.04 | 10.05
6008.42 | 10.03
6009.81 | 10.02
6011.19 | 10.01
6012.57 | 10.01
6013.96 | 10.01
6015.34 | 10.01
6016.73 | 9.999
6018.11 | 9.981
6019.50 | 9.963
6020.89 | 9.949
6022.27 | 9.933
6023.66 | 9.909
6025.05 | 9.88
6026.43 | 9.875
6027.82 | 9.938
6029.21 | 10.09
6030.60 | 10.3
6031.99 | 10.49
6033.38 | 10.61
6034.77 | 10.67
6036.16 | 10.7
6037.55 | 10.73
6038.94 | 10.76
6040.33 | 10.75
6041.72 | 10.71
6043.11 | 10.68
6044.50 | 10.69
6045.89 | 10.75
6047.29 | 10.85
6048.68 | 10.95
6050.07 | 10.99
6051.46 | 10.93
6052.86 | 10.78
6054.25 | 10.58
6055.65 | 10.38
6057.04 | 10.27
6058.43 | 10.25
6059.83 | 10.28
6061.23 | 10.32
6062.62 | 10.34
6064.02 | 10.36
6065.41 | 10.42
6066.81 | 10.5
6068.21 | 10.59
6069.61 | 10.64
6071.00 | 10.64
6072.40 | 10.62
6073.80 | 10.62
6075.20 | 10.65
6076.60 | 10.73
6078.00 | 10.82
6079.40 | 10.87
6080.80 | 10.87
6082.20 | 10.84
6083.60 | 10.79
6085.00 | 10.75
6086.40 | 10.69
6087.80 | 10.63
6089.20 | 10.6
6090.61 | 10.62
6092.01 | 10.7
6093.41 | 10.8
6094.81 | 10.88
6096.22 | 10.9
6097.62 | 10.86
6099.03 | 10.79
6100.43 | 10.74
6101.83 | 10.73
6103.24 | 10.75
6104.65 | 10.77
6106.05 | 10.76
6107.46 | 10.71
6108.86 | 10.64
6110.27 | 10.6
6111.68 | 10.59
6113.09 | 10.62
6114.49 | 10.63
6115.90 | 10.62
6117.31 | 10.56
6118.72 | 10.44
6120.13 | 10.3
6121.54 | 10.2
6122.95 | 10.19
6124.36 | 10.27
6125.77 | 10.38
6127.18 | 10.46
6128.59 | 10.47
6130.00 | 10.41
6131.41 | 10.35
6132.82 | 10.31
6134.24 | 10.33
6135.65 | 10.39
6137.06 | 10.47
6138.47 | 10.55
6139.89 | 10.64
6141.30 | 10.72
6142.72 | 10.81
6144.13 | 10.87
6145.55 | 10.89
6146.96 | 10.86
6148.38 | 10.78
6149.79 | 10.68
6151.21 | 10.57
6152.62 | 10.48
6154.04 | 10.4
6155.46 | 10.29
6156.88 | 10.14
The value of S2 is -1.7 angstroms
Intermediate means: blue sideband 10.2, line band 10.6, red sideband 10.4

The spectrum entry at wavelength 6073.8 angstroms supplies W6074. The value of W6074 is 10.62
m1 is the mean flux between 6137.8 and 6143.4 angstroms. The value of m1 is 10.7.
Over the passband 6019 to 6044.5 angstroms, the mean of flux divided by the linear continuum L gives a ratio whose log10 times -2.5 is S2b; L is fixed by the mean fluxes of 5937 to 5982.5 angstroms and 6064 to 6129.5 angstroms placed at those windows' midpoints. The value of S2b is 0.025 mag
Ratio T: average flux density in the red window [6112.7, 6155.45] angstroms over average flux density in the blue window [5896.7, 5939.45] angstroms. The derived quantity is 1.04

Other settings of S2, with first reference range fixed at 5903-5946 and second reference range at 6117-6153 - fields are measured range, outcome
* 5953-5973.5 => -1.0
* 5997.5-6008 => 0.2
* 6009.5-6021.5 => 0.4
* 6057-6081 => -0.3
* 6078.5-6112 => -0.9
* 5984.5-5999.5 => -0.3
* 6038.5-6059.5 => -0.6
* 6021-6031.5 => 0.4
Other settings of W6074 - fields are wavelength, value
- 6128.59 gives 10.47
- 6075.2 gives 10.65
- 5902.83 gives 9.916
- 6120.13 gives 10.3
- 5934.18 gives 10.39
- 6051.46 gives 10.93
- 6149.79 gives 10.68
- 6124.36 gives 10.27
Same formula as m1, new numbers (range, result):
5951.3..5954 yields 10.5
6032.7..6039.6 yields 10.7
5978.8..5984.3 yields 10.5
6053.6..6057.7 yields 10.4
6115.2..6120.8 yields 10.5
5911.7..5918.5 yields 10.2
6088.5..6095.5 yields 10.7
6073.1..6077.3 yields 10.7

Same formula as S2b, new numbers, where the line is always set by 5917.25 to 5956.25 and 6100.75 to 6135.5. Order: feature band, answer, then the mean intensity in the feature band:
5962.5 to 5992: -0.037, 10.7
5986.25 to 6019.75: 0.015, 10.2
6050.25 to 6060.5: -0.010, 10.5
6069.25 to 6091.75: -0.026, 10.7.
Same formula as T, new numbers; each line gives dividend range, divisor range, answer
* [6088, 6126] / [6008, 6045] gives 1.04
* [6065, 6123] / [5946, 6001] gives 1.01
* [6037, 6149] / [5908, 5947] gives 1.04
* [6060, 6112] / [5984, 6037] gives 1.04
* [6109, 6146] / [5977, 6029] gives 1.03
